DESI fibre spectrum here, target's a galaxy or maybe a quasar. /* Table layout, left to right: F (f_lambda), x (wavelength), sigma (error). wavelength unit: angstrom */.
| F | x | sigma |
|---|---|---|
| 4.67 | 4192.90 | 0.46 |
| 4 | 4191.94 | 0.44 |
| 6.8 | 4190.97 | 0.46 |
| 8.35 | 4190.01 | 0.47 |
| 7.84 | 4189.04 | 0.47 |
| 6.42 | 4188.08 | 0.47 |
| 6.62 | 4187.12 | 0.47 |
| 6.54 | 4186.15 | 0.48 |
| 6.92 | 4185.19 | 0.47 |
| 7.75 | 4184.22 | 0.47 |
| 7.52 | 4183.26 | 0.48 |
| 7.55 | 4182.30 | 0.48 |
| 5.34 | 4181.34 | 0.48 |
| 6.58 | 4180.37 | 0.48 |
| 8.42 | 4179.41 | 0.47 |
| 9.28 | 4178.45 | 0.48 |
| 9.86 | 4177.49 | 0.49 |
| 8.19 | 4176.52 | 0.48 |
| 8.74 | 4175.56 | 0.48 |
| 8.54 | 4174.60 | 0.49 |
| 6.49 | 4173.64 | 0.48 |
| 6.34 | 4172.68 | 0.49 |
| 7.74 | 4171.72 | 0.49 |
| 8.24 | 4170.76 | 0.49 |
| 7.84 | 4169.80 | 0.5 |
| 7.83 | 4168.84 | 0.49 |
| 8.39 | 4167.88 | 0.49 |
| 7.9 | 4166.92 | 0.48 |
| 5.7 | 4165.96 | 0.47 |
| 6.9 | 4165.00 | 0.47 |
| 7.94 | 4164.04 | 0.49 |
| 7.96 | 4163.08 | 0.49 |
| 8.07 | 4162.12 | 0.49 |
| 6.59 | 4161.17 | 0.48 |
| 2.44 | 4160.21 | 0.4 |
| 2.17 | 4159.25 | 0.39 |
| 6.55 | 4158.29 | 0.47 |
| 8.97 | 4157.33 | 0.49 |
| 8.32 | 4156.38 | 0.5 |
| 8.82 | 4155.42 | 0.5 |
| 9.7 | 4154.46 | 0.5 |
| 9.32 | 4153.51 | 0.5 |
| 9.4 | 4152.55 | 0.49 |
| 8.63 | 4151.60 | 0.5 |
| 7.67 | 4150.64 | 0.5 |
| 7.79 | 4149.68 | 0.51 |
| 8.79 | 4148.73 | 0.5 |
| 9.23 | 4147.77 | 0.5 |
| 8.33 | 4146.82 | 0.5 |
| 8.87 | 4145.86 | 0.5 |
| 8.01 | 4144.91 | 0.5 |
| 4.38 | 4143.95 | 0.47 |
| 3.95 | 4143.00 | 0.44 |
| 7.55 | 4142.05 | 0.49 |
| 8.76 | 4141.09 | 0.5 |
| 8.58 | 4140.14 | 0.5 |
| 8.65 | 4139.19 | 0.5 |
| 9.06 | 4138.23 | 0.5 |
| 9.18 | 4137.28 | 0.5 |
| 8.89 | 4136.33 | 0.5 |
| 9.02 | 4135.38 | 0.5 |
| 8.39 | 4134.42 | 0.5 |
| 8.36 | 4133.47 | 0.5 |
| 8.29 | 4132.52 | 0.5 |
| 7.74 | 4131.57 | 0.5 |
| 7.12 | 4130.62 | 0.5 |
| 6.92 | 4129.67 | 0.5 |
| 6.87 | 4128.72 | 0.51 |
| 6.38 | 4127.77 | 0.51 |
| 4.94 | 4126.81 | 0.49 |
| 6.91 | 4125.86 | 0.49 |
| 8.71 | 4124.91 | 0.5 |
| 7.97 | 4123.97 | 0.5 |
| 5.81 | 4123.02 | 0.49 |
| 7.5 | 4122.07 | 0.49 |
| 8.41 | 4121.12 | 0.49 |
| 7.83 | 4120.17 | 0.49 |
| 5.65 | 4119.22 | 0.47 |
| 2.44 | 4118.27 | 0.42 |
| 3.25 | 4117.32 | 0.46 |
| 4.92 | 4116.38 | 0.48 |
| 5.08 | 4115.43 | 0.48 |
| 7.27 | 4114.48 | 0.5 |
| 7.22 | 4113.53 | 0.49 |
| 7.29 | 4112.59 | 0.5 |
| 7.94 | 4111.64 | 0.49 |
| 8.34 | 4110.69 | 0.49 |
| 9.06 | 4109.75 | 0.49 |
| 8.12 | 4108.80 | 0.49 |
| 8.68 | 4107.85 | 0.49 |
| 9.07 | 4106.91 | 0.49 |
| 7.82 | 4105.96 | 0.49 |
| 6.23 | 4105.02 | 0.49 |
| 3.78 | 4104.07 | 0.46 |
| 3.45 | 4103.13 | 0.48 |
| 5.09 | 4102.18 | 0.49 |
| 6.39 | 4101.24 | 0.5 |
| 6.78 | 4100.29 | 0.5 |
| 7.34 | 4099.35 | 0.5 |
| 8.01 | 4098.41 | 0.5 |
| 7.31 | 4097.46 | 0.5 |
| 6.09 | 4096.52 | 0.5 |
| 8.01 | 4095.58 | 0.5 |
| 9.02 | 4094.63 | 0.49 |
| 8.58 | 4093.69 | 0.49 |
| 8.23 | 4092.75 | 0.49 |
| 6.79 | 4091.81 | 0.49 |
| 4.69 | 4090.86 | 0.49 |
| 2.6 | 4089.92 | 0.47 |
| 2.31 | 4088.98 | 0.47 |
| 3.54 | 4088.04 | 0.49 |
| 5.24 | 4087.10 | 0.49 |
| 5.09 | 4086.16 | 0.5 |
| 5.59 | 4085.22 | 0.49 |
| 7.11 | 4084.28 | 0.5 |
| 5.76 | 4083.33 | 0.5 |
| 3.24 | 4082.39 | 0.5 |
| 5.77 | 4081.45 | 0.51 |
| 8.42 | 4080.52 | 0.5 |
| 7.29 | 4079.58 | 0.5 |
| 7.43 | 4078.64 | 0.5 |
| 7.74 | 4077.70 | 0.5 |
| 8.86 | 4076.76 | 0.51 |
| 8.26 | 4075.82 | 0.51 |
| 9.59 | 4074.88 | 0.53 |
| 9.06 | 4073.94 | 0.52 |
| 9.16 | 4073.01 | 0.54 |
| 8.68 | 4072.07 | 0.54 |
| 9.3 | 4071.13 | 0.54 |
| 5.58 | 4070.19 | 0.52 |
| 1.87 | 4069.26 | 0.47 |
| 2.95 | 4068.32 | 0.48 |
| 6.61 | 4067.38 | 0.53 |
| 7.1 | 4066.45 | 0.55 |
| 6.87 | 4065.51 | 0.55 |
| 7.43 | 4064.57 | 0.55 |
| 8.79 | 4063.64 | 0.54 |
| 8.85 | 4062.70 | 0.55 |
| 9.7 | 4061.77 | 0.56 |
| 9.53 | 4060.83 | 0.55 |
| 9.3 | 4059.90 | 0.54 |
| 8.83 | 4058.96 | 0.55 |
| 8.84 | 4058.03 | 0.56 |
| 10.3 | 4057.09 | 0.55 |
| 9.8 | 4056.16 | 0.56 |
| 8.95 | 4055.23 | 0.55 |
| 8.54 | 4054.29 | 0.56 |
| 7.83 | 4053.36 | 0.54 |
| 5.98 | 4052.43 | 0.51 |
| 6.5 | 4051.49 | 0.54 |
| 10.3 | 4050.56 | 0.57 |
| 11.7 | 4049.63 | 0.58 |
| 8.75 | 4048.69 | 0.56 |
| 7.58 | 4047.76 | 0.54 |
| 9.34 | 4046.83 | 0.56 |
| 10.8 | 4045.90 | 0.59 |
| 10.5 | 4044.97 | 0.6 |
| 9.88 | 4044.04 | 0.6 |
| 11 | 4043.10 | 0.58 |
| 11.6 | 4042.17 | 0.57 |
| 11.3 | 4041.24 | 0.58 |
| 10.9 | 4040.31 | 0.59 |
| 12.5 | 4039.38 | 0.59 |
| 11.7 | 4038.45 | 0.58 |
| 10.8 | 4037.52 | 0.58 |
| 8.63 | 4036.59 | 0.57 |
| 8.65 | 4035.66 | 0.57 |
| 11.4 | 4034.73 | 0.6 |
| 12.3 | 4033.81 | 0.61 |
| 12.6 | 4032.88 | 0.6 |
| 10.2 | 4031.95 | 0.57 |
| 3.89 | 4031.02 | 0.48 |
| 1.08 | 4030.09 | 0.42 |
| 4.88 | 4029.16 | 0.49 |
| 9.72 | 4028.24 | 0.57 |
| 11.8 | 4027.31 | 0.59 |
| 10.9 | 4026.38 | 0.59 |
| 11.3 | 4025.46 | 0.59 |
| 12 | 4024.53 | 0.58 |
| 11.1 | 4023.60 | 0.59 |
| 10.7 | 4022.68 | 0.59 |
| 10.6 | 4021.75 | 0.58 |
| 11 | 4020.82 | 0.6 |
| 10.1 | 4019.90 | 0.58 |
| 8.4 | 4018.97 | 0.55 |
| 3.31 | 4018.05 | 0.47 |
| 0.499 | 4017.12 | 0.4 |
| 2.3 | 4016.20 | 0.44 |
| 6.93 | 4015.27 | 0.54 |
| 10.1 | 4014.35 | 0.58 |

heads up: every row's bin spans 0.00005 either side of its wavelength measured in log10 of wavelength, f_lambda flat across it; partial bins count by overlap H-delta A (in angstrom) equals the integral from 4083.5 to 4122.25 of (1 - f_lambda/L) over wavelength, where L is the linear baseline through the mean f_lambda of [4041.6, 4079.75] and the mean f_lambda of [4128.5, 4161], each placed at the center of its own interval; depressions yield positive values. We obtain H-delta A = 8.2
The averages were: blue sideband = 8.48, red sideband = 7.78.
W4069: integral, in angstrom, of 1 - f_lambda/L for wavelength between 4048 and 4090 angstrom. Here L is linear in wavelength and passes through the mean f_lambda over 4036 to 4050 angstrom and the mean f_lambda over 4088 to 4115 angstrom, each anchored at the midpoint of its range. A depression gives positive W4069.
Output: 7.0 angstrom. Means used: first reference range 10.4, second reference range 6.78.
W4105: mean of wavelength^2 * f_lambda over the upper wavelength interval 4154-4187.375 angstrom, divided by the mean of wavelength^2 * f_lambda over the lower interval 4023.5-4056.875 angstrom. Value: 0.8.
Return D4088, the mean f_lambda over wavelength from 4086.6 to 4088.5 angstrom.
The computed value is 4.41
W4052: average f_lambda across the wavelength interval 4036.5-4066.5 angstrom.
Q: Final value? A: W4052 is 9.44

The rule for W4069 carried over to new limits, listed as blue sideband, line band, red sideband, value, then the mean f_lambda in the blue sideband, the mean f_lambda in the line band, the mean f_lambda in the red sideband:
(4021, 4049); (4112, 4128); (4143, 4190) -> 3.92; 9.96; 6.34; 7.54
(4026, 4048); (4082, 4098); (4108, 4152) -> 4.83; 9.77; 5.85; 7.4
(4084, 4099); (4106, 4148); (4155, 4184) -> -4.24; 6.14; 7.38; 7.38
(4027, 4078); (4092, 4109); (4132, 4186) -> 2.54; 8.8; 7.09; 7.75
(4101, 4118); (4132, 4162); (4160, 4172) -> -3.37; 6.57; 7.83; 7.29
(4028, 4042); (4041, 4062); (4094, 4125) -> -1.31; 9.42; 9.4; 6.83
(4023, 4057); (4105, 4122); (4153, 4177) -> 2.85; 9.64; 6.95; 7.43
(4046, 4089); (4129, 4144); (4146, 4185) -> -0.44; 7.58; 7.89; 7.7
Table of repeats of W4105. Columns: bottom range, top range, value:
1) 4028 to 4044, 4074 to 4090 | 0.67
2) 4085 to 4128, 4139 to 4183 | 1.21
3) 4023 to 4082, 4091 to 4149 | 0.84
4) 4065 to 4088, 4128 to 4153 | 1.23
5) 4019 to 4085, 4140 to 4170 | 0.90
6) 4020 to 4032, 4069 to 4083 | 0.83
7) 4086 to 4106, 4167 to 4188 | 1.32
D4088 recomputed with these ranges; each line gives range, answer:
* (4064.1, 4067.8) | 7.02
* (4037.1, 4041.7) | 11.4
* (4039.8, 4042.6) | 11.3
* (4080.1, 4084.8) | 6.03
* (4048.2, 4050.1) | 10.2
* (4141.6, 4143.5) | 5.73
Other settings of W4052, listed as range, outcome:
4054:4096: 7.22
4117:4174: 7.42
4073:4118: 6.66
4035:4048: 10.4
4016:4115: 7.96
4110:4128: 6.55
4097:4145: 7.07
